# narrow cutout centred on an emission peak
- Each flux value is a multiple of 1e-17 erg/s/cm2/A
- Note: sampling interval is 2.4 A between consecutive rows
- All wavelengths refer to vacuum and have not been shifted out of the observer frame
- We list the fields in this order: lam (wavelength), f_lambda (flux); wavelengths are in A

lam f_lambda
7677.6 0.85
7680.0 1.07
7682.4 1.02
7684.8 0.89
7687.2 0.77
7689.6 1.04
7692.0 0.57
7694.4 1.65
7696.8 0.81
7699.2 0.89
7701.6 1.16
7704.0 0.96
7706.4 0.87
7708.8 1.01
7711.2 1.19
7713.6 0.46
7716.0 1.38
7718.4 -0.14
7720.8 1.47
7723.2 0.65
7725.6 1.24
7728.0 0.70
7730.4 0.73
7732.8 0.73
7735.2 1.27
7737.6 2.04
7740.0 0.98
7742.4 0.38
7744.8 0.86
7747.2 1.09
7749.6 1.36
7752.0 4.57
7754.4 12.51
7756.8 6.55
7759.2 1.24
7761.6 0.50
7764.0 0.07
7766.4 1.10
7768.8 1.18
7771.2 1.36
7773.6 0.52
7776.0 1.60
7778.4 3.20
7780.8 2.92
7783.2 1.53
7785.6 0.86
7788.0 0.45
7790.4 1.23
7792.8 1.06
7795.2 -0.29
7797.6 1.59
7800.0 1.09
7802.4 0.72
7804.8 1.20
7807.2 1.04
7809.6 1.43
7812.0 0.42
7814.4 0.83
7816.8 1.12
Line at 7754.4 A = H-alpha 6563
